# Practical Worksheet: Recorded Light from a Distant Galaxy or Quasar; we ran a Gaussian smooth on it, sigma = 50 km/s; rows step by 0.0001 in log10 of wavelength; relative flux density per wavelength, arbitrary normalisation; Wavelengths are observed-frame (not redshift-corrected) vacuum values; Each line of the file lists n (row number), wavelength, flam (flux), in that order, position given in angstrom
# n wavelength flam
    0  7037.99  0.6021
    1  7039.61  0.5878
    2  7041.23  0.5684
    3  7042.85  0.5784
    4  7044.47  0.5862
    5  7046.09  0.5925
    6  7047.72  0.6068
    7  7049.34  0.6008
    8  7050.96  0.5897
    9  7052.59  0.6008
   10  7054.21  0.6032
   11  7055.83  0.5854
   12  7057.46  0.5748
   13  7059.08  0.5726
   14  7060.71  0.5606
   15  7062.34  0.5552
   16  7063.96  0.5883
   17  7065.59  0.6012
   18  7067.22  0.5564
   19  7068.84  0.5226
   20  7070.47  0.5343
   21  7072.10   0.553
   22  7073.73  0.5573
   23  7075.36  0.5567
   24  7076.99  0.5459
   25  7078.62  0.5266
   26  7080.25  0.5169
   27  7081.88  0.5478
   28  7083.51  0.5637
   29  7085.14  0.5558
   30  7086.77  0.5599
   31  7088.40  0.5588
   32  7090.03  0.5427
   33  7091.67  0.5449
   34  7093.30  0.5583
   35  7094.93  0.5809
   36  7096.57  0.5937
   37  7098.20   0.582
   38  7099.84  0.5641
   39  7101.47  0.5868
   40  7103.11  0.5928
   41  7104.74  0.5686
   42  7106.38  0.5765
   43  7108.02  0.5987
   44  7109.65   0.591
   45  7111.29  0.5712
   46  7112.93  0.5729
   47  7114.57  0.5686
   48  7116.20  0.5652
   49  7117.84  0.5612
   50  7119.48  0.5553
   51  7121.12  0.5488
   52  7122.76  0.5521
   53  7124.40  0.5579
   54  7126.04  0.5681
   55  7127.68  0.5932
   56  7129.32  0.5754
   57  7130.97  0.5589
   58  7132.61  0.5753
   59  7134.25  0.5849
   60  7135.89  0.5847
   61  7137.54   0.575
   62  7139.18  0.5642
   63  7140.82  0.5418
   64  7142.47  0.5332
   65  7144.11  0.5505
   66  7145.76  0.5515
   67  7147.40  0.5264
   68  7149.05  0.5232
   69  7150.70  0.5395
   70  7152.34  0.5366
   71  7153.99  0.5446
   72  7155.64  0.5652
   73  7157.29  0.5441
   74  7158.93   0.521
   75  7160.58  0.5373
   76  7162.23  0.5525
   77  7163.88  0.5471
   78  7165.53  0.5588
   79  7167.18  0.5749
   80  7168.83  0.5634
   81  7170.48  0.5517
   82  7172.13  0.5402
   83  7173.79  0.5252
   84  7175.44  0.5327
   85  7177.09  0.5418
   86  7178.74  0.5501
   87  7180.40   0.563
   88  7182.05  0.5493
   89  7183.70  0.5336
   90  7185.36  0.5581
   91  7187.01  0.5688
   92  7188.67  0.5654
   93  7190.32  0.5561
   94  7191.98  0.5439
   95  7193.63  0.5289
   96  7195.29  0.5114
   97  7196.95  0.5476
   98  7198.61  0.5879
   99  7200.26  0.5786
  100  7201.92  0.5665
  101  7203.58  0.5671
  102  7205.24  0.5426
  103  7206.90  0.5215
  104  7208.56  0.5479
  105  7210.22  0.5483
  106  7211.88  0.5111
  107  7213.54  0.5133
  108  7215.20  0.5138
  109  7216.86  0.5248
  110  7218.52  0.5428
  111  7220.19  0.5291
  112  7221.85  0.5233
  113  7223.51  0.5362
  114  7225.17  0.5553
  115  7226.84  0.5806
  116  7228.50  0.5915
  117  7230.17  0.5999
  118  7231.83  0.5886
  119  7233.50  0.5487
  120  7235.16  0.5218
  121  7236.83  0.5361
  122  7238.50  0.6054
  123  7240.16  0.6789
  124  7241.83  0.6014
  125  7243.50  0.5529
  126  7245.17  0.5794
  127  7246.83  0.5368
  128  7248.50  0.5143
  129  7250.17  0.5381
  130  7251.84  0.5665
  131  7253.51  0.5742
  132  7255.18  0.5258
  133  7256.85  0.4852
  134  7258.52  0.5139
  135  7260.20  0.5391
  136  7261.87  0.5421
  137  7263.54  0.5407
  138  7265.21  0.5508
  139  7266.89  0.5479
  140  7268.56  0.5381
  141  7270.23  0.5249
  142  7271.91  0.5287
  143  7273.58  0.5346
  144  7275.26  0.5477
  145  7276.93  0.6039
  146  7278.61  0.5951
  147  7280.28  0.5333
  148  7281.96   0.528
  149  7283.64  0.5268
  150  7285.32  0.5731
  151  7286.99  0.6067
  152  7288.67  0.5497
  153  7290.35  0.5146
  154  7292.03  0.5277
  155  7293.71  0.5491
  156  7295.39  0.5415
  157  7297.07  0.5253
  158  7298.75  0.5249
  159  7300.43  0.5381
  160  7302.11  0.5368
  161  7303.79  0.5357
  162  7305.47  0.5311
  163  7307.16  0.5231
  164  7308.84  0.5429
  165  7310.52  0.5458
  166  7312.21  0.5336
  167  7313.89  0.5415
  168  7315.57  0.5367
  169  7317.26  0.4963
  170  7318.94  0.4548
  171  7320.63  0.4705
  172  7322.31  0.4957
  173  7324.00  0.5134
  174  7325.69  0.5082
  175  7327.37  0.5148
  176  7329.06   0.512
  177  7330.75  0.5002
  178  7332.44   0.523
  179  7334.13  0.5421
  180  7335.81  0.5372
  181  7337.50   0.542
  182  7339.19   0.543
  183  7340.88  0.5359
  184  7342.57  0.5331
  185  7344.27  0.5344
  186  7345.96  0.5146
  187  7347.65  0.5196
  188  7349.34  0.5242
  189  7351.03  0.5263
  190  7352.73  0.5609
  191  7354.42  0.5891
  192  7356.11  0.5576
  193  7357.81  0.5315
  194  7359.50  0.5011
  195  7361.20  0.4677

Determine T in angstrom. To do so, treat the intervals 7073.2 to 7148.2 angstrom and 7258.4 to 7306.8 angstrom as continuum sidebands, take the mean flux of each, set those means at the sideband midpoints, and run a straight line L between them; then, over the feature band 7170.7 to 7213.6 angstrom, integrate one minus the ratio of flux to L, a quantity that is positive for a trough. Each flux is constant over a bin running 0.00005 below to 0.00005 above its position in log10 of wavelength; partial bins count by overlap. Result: 0.54 angstrom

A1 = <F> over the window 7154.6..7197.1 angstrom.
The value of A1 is 0.547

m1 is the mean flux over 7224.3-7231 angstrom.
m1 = 0.581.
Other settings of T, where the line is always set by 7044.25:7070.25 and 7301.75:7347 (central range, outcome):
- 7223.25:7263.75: -1.4 angstrom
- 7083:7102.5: 0.2 angstrom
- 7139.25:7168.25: 0.7 angstrom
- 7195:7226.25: 0.3 angstrom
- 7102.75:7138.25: -0.4 angstrom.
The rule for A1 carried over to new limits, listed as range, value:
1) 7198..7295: 0.551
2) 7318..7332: 0.497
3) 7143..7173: 0.546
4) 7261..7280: 0.55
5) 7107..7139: 0.571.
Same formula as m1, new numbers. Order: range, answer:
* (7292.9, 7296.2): 0.545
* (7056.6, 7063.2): 0.566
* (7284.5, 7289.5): 0.577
